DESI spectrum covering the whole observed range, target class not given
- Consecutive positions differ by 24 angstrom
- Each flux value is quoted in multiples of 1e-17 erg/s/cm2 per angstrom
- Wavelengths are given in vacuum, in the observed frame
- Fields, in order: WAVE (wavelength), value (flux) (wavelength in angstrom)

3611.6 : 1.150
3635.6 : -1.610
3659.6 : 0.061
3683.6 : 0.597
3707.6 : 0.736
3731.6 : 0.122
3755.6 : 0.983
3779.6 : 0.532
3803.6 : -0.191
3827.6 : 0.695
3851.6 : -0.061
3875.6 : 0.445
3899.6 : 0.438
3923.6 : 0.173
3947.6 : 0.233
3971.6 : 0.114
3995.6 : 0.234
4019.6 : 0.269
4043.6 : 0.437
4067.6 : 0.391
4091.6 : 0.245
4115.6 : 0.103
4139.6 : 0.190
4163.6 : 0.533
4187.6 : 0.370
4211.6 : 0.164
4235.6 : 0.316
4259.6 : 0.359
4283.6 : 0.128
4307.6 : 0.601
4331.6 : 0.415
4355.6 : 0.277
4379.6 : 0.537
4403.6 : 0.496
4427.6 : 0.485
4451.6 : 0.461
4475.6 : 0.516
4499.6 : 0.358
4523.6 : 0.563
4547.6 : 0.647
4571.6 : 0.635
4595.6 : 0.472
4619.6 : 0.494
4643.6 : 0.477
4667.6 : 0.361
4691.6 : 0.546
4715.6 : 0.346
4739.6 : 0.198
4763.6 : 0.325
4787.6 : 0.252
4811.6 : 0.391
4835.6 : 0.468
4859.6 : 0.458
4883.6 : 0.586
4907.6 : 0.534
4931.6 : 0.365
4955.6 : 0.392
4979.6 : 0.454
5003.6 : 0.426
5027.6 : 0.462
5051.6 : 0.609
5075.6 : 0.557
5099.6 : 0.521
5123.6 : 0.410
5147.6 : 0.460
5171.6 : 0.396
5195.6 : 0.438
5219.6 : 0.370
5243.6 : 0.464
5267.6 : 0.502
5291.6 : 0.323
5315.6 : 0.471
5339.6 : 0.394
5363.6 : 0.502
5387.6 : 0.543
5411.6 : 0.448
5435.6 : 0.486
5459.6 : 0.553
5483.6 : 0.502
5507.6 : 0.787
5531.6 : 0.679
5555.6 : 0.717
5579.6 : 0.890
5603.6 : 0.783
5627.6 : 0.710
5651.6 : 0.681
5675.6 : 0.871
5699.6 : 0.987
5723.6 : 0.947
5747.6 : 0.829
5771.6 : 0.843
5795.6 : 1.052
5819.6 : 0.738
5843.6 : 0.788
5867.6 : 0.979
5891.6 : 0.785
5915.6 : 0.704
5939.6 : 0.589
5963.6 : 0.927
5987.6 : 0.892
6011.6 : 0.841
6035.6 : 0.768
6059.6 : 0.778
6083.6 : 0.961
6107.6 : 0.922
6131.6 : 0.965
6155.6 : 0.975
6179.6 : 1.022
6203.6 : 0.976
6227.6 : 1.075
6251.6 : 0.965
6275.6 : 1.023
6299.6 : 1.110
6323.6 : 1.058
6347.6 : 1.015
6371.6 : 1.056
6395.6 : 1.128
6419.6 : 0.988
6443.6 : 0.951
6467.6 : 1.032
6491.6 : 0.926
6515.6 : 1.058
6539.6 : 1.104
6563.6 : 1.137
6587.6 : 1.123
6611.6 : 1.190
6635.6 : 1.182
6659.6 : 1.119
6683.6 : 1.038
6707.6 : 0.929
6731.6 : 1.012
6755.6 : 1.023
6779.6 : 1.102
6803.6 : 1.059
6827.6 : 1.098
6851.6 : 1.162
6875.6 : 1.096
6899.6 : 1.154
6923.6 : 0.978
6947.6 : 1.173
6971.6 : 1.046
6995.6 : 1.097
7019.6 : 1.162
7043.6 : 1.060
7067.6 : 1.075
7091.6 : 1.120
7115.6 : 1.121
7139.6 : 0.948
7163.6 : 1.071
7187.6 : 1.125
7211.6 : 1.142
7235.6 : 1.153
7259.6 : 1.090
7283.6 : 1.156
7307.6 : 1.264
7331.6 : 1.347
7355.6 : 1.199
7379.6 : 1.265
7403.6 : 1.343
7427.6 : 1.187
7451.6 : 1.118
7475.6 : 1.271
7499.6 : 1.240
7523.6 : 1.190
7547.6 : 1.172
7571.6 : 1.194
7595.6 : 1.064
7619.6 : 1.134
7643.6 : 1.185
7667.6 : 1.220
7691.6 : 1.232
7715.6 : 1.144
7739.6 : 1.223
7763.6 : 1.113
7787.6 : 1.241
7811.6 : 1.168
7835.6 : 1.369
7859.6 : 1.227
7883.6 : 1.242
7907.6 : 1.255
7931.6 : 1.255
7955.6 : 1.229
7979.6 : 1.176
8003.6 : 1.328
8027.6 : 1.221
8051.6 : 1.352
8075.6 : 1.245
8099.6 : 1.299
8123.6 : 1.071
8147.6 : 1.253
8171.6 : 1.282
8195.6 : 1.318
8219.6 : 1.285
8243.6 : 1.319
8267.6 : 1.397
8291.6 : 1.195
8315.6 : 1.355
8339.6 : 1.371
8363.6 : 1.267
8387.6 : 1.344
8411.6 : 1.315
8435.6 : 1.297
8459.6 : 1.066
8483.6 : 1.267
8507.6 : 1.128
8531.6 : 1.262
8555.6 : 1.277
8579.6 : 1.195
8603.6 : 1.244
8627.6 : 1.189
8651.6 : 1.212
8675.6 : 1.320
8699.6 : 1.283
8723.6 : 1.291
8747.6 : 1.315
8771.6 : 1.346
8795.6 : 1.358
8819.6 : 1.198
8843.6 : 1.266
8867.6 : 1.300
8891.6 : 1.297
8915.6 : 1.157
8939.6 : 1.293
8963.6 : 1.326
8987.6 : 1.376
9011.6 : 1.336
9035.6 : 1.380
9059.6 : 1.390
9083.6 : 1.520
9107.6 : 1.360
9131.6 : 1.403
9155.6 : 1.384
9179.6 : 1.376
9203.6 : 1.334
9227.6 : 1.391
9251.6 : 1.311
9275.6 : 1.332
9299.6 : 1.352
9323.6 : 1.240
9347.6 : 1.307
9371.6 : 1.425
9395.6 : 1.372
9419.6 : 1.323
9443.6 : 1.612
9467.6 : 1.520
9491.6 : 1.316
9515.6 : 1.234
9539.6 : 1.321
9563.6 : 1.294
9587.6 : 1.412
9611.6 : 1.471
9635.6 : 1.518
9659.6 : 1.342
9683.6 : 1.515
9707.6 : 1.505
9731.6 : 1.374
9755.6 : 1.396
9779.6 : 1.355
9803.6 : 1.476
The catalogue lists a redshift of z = 0.379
